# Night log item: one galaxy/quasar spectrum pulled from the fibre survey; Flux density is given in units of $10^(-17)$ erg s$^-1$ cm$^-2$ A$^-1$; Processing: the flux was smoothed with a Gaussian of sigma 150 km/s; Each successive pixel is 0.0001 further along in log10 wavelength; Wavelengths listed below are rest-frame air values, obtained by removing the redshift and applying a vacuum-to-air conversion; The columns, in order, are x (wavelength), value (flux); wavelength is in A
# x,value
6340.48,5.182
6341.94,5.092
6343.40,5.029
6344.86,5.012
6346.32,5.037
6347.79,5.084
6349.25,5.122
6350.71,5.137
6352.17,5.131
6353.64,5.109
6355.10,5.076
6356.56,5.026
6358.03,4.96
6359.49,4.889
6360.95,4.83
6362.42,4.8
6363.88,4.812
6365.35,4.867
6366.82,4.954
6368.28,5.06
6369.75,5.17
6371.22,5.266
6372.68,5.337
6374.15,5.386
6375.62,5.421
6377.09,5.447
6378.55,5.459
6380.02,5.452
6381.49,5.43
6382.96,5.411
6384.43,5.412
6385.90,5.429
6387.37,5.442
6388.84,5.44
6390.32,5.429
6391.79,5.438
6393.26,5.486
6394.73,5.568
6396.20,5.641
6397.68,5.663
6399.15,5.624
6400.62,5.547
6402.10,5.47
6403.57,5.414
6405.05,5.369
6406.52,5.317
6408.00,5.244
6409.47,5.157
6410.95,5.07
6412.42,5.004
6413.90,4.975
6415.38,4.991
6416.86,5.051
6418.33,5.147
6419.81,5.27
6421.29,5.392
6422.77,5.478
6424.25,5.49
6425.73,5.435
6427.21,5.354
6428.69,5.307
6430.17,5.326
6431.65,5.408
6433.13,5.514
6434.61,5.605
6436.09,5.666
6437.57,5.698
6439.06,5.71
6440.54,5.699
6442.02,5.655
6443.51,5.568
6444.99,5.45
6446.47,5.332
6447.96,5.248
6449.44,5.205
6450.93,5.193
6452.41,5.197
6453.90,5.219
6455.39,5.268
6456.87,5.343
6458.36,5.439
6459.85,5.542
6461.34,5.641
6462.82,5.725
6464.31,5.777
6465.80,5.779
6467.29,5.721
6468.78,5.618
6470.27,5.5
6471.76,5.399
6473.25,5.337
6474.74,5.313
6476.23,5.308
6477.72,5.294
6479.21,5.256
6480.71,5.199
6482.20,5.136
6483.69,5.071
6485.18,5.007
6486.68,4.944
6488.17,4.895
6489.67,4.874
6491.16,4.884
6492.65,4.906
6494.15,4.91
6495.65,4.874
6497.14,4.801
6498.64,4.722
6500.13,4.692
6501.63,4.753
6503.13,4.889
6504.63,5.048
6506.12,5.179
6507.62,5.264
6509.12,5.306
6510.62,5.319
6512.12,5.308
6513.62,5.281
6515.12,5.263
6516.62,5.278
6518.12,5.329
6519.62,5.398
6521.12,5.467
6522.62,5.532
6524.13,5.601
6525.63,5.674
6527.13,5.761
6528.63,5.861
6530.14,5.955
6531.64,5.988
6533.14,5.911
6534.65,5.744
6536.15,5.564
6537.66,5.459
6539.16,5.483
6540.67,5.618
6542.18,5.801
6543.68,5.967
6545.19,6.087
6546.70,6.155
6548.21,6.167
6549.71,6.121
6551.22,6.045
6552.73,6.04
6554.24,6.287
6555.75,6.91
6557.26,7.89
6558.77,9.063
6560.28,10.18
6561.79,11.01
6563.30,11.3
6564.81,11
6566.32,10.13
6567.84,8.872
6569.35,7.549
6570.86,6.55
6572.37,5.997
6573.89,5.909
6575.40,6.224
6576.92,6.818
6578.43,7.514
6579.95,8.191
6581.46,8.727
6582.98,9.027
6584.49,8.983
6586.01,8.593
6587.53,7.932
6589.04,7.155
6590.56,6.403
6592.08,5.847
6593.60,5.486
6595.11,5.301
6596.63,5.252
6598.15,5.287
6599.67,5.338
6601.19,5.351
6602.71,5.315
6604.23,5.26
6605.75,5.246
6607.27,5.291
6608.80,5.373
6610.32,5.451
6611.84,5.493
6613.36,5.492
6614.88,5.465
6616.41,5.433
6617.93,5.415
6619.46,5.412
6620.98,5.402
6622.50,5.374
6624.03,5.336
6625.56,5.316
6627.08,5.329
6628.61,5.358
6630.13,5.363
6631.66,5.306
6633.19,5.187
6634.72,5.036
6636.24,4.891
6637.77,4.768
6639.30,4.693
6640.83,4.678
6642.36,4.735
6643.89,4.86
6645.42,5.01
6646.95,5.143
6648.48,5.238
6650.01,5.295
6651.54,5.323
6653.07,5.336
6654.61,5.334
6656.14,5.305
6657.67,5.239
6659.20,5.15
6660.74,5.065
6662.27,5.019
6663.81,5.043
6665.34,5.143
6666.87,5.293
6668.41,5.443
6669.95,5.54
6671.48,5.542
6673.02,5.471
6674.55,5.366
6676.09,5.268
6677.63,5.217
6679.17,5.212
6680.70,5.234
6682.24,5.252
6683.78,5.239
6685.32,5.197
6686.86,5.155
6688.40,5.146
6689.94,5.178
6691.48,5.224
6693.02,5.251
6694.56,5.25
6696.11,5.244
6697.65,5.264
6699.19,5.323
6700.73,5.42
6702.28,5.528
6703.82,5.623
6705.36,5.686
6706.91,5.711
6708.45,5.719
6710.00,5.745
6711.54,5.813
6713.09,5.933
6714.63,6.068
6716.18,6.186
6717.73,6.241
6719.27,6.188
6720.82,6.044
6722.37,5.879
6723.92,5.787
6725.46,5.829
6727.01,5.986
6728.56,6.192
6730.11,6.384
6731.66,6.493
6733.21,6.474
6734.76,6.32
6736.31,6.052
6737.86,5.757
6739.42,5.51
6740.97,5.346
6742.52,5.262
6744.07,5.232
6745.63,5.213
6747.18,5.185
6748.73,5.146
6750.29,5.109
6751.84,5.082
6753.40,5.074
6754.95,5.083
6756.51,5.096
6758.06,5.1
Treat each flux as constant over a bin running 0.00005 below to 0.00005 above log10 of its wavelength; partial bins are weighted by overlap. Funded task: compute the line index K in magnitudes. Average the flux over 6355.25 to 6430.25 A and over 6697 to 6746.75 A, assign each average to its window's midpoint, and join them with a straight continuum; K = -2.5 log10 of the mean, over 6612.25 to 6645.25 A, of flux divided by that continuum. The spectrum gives 0.10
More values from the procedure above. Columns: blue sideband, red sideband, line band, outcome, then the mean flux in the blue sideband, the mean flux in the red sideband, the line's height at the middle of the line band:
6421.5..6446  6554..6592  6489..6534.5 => 0.31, 5.52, 8.15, 6.99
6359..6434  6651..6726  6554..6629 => -0.25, 5.3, 5.46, 5.41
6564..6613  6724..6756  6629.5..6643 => 0.28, 6.77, 5.63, 6.41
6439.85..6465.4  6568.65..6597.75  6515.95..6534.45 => 0.12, 5.45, 7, 6.31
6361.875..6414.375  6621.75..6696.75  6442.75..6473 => -0.03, 5.32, 5.2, 5.29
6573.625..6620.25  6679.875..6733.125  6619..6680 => 0.15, 6.26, 5.67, 5.98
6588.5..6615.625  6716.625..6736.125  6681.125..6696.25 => 0.15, 5.53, 6.15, 5.96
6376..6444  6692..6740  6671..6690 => 0.10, 5.41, 5.83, 5.78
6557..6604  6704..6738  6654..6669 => 0.27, 7.52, 6.02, 6.66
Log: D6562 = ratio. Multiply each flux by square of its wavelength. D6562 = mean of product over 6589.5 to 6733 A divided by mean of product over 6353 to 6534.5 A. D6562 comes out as 1.09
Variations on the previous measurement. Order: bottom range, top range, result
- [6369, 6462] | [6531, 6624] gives 1.29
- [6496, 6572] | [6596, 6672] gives 0.85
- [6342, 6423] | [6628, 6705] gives 1.09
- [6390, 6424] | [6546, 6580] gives 1.52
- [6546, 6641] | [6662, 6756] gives 0.88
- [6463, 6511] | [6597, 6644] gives 1.06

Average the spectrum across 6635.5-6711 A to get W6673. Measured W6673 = 5.25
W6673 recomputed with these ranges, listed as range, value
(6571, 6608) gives 6.52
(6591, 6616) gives 5.4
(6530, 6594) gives 7.22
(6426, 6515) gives 5.29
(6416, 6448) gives 5.45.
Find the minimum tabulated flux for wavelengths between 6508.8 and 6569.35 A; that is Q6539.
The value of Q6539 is 5.263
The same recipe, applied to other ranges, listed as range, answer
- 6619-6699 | 4.678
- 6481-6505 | 4.692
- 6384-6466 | 4.975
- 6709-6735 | 5.745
